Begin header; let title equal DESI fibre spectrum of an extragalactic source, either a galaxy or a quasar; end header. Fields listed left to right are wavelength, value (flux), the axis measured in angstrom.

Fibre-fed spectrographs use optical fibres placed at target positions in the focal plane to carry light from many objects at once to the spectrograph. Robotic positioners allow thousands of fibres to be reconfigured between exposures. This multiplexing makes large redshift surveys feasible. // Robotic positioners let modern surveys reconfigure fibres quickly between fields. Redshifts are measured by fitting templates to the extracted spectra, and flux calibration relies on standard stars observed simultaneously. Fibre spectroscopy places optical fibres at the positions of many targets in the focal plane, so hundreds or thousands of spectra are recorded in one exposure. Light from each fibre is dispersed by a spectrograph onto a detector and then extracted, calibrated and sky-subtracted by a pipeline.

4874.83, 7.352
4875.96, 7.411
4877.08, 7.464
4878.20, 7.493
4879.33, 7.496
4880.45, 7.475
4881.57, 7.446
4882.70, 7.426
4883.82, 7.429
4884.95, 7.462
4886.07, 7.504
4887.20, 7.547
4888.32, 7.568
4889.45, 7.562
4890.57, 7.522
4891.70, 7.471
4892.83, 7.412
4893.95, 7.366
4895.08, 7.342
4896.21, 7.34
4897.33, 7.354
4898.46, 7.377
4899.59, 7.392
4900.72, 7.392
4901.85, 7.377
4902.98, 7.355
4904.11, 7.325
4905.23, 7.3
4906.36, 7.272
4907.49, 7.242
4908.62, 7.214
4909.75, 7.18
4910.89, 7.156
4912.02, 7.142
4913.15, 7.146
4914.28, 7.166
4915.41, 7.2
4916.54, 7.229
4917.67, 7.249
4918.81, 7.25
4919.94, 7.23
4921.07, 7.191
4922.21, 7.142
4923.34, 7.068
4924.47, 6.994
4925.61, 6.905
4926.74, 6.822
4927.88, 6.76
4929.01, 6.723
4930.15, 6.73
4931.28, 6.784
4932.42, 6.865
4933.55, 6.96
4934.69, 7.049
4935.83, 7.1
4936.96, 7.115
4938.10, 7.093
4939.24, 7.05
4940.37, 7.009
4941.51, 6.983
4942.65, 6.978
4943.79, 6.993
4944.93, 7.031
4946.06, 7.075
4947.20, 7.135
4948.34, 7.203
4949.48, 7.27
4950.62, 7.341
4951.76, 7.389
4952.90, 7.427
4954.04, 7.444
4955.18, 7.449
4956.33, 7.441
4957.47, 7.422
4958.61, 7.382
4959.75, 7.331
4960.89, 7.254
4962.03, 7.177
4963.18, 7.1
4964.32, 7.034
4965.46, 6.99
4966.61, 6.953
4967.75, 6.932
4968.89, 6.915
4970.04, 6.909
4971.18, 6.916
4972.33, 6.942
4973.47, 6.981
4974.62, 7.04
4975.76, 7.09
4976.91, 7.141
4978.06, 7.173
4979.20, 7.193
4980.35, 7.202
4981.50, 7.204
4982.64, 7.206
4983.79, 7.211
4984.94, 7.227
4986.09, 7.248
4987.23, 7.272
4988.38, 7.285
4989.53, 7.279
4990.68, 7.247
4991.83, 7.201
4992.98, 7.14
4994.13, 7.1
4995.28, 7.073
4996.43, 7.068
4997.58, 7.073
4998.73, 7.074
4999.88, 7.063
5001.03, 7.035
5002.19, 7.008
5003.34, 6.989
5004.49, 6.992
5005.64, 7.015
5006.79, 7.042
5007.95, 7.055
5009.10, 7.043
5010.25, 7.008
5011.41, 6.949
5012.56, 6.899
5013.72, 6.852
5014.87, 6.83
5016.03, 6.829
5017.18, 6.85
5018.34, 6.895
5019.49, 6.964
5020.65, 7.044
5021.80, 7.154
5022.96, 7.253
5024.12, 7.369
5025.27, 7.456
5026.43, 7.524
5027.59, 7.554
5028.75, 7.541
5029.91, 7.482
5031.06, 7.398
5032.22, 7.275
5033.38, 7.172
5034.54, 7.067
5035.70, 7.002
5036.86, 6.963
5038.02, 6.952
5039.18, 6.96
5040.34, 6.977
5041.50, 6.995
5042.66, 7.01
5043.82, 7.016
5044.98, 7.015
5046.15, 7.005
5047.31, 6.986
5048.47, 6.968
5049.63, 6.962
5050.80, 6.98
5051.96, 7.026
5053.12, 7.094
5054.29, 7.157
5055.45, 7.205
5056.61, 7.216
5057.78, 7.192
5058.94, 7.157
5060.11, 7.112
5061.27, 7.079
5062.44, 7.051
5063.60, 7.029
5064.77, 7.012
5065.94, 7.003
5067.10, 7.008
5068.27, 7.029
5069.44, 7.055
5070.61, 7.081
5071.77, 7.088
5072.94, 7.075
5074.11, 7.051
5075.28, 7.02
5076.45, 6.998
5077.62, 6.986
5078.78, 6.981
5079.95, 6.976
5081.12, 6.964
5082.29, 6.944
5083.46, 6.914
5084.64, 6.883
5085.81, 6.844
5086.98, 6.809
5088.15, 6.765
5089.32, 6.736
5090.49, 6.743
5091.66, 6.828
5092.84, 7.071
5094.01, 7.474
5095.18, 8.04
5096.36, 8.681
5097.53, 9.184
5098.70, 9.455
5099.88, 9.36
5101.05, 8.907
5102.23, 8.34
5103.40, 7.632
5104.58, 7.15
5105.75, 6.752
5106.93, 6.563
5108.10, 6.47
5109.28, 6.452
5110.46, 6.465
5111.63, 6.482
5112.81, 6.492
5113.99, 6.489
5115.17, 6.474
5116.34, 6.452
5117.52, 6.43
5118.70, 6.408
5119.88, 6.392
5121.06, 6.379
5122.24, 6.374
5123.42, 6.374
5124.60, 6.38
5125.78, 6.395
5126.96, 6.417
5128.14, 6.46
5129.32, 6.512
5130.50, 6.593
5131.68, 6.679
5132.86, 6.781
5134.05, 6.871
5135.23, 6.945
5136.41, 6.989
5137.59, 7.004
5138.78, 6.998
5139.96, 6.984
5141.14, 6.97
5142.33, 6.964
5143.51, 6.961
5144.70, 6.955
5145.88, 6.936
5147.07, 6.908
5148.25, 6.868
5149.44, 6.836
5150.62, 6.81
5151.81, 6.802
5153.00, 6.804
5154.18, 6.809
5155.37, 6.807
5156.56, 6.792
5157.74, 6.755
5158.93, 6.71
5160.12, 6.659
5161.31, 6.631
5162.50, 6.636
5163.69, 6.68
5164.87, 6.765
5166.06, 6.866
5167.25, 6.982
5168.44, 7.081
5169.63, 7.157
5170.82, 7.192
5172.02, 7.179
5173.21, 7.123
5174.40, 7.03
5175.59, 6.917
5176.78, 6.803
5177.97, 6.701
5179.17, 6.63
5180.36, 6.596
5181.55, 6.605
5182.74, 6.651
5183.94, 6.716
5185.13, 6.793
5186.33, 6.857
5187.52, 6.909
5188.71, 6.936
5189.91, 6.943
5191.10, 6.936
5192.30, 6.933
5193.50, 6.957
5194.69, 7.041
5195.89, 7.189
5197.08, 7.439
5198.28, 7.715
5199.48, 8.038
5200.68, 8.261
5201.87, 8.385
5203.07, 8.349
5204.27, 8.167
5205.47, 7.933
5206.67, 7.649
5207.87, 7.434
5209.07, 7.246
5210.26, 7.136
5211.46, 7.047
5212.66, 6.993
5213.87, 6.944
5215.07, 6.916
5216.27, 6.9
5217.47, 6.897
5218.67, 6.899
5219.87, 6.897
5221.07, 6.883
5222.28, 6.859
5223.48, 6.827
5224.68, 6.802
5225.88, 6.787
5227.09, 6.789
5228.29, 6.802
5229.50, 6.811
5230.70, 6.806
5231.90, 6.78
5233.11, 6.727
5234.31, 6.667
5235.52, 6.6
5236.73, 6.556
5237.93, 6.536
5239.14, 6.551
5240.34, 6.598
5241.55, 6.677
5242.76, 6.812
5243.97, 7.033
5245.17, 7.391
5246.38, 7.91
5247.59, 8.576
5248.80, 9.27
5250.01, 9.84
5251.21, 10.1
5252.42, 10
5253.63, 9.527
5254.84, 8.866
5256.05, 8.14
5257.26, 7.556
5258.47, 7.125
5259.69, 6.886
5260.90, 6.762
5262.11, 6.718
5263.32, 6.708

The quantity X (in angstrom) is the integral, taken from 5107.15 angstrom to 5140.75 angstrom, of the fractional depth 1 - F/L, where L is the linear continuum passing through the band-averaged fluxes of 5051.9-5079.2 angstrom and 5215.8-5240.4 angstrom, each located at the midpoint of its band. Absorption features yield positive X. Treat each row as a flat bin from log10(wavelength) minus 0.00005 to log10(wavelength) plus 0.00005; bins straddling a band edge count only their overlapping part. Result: 1.85 angstrom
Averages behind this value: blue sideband 7.07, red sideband 6.77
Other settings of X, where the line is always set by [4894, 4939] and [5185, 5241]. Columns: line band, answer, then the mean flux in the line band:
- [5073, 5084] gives 0.20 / 6.99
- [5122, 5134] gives 0.99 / 6.52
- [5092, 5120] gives -0.86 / 7.33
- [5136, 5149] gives 0.27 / 6.95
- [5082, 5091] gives 0.36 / 6.83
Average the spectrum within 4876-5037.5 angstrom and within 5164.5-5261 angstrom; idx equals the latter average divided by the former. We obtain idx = 1.01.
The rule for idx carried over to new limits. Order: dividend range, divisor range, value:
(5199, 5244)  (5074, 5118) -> 0.98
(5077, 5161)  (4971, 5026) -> 0.98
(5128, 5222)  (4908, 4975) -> 0.99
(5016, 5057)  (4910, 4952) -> 1.01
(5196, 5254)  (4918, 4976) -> 1.05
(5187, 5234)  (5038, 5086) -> 1.02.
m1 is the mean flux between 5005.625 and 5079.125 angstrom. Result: 7.08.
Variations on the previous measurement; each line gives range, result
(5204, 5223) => 7.15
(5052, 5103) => 7.32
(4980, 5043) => 7.12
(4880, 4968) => 7.21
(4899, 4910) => 7.31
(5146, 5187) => 6.83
